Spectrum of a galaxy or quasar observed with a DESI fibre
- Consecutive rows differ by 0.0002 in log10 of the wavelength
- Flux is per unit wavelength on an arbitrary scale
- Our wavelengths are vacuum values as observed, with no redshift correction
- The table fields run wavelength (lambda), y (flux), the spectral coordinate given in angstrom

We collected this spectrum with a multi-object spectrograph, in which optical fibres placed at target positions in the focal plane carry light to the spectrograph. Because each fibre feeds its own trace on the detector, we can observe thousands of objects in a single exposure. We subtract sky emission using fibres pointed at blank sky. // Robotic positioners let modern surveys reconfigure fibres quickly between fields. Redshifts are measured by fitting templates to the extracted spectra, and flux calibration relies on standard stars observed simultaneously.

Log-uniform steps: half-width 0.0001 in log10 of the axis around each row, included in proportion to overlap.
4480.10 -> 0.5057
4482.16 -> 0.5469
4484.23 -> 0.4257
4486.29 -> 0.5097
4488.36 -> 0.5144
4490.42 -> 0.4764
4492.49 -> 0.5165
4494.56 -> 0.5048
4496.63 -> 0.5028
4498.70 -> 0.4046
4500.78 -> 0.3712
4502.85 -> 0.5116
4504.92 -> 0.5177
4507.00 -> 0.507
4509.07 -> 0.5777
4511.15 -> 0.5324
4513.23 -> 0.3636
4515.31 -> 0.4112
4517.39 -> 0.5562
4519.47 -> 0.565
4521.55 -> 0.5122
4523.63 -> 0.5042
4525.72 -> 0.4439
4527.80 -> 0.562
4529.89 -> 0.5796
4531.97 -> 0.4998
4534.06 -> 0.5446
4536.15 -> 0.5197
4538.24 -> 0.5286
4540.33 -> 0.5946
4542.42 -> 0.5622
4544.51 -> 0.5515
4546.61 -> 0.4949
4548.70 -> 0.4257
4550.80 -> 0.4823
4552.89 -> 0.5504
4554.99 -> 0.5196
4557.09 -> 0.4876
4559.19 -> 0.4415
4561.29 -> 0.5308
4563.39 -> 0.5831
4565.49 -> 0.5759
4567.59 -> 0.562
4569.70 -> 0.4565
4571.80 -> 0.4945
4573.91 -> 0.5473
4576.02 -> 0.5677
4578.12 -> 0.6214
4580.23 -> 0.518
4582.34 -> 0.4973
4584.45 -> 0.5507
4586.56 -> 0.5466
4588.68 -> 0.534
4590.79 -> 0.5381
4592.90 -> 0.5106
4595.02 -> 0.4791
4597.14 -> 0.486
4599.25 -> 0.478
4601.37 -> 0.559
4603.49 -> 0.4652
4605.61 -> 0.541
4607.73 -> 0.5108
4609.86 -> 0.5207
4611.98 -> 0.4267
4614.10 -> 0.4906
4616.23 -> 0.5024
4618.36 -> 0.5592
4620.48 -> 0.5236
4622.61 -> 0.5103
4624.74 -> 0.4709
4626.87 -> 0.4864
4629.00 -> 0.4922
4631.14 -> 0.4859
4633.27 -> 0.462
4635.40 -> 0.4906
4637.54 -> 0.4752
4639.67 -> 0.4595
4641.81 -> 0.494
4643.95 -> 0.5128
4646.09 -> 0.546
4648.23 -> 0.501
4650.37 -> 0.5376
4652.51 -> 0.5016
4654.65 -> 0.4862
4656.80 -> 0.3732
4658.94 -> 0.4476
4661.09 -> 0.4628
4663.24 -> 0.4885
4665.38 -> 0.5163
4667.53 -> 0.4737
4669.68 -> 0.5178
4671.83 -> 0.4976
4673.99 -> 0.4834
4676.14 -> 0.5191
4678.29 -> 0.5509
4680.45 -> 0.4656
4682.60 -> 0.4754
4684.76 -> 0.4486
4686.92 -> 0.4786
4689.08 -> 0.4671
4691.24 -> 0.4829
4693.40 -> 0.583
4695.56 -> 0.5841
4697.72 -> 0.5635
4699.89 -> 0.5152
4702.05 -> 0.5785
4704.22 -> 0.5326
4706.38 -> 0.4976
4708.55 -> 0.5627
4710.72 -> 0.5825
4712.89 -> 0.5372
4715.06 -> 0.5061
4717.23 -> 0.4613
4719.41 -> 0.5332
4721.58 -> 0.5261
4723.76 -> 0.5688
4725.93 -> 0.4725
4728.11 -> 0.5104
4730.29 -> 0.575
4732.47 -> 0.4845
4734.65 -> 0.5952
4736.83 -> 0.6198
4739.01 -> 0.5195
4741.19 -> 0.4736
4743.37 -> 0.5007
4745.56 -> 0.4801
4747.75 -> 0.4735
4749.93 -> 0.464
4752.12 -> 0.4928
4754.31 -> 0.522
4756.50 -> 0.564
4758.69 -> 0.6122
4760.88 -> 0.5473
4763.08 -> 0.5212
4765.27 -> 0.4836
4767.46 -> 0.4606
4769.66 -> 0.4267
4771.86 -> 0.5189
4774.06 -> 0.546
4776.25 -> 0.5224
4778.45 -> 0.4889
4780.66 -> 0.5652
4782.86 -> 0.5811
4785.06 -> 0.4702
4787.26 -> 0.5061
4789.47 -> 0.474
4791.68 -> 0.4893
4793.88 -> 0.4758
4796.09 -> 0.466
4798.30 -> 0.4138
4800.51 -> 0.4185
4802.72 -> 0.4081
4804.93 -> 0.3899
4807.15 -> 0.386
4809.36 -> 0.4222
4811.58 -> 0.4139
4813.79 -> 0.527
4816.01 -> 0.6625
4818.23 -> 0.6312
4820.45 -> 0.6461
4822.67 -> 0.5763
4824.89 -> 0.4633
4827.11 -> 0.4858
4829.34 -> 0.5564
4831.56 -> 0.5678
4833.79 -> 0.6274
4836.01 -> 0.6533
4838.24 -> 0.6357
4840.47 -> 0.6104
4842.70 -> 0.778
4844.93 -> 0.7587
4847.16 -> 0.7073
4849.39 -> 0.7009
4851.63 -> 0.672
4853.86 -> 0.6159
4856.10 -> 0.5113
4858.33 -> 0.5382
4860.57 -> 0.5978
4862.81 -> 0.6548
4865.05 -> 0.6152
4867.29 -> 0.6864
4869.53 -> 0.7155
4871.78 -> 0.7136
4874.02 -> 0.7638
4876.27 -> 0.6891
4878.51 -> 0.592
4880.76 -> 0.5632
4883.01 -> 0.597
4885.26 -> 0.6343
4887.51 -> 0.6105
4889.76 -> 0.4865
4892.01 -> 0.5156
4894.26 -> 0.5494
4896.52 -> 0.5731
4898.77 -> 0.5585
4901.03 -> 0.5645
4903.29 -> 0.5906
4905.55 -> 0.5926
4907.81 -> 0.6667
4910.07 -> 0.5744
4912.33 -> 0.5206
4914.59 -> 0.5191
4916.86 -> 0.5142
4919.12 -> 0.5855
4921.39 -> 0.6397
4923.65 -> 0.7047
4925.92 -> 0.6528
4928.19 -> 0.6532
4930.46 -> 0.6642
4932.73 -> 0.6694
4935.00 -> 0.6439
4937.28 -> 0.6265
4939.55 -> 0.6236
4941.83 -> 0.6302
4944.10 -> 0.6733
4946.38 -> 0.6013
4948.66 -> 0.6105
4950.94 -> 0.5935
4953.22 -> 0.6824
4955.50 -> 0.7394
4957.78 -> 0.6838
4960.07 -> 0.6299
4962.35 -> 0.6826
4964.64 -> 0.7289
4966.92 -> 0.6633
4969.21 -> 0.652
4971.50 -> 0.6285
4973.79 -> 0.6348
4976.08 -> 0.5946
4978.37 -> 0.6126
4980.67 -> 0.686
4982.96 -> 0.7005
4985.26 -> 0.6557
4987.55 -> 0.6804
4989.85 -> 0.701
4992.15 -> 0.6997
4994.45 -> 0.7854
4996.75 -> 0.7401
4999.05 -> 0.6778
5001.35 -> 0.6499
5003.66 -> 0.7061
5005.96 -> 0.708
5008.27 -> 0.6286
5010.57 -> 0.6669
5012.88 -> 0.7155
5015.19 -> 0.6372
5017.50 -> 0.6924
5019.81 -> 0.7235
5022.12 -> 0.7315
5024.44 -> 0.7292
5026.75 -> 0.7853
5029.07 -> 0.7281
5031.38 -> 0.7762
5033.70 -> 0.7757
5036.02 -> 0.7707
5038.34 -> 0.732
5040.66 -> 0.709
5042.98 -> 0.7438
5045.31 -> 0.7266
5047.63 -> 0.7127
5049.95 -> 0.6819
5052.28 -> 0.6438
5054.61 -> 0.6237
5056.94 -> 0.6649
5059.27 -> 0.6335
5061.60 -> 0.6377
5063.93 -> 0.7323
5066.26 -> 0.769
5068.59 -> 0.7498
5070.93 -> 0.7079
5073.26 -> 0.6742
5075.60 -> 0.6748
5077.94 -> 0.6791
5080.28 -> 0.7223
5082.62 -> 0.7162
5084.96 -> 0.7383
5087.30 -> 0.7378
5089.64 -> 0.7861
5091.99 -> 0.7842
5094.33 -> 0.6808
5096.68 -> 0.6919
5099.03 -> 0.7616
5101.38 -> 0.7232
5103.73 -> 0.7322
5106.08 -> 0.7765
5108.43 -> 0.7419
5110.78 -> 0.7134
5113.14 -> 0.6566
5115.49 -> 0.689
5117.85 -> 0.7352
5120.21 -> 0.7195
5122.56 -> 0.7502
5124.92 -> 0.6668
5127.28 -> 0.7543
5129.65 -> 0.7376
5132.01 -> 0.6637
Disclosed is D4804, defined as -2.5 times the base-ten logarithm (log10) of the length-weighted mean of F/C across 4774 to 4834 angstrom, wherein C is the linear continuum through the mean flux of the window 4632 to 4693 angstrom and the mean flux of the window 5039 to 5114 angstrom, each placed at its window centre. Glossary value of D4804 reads 0.122 mag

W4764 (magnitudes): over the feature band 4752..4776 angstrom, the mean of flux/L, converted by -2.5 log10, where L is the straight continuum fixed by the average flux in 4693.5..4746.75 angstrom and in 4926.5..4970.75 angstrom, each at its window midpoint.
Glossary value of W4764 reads 0.08 mag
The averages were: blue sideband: 0.533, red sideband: 0.655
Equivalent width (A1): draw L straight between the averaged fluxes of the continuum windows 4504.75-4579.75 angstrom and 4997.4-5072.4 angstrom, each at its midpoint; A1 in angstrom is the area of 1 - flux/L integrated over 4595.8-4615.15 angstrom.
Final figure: 1.7 angstrom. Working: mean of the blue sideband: 0.522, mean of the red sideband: 0.706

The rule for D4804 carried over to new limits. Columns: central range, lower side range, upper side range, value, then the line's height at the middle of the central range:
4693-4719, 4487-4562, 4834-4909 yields 0.055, 0.569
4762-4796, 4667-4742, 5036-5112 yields 0.122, 0.56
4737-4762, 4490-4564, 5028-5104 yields 0.147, 0.593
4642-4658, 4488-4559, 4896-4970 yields 0.103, 0.543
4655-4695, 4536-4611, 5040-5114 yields 0.155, 0.561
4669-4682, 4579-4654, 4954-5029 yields 0.061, 0.533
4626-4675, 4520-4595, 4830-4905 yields 0.145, 0.556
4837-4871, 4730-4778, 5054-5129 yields -0.139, 0.575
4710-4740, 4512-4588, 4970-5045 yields 0.107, 0.59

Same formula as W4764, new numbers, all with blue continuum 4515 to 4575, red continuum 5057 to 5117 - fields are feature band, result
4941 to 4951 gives 0.07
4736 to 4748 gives 0.16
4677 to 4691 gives 0.19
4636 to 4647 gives 0.12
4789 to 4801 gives 0.31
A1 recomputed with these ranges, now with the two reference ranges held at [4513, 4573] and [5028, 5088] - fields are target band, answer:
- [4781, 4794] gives 2.20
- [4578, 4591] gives -0.17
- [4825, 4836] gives 1.13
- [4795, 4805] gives 3.11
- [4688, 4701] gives 0.92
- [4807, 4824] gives 2.15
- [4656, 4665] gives 1.76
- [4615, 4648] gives 3.08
